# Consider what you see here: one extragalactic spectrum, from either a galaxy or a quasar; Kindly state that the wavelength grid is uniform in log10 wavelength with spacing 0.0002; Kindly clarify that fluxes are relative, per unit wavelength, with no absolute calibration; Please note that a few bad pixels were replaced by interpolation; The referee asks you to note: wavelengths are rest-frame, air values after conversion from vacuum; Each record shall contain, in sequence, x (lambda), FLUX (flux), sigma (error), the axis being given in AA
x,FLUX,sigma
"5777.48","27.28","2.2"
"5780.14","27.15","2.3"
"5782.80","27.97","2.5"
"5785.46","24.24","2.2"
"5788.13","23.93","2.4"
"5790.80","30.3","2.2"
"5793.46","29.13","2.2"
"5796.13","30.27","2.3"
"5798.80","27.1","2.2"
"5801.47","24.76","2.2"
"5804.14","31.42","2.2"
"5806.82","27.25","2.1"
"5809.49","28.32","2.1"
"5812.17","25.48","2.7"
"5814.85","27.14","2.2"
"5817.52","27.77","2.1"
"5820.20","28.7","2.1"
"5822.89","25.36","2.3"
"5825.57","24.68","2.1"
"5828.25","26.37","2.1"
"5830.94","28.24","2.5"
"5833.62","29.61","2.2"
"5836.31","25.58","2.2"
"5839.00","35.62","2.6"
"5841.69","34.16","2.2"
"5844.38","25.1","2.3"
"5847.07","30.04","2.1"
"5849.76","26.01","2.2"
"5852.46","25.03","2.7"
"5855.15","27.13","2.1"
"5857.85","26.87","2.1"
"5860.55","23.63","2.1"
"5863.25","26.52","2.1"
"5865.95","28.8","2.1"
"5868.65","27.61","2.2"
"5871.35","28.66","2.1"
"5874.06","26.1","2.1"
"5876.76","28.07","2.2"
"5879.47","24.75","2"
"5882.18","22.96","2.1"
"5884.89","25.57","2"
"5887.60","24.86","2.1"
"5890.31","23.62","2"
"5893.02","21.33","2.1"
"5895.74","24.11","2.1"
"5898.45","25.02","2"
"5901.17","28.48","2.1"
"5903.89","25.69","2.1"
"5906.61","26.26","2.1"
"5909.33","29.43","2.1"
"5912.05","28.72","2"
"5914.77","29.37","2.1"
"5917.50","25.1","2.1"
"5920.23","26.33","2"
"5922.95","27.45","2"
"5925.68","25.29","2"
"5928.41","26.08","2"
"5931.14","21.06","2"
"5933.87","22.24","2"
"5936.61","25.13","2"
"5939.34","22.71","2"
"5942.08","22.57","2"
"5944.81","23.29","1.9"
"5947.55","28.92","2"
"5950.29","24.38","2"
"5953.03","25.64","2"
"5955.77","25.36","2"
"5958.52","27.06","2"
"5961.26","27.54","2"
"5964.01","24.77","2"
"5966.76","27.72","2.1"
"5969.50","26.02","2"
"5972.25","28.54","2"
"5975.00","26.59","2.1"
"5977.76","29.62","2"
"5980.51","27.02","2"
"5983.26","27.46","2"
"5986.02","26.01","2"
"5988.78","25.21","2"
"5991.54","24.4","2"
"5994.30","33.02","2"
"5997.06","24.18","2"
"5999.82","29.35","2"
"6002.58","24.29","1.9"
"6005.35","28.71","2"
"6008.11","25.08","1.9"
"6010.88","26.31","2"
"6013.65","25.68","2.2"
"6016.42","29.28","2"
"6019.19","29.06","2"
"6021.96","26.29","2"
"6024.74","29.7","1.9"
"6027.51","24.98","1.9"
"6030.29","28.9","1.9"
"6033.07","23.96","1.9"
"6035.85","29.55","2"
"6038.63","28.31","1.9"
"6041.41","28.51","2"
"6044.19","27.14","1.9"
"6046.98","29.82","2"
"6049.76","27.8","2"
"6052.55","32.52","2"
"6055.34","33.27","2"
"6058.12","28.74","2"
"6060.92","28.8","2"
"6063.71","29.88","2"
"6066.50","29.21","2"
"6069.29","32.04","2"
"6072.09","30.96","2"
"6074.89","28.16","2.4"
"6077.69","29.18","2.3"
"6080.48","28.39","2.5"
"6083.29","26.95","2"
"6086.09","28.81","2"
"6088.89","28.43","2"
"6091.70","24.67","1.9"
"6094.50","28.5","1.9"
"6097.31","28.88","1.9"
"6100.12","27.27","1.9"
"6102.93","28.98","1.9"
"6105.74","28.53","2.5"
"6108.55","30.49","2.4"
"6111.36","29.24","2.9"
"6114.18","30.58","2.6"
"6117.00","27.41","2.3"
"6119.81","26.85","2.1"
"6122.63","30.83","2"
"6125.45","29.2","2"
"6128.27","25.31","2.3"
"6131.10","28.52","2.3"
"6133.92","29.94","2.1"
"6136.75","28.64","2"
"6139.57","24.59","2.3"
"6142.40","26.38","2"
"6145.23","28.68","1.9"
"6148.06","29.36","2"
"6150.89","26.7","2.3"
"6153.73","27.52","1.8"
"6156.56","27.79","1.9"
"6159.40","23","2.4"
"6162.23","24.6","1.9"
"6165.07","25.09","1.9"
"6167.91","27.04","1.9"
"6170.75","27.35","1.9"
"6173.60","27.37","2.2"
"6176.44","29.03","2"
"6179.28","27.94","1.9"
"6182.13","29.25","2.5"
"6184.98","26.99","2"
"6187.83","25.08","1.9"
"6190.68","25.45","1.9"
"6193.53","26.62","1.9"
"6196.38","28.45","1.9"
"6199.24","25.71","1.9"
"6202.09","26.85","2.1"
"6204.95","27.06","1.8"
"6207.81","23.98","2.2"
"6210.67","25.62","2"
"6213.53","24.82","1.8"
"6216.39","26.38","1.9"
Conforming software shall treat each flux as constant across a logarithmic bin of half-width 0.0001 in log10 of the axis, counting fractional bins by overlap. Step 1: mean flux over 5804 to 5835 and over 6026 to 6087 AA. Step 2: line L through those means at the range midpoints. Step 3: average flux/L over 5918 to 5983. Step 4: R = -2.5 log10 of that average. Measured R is 0.10 mag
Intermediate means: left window 27.4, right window 28.9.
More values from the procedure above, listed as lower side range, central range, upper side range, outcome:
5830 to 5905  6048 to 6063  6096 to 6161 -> -0.10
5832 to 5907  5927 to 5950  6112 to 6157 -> 0.13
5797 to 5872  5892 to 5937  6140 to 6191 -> 0.07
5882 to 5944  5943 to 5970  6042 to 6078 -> 0.02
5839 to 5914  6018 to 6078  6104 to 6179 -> -0.06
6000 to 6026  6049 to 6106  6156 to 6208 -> -0.08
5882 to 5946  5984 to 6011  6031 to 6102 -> 0.02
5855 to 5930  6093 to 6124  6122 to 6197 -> -0.07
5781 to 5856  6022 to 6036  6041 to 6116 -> 0.07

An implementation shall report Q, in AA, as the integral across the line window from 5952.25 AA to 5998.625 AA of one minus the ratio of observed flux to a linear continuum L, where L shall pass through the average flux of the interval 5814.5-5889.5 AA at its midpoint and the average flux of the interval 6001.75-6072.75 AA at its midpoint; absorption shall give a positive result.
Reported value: 1.89 AA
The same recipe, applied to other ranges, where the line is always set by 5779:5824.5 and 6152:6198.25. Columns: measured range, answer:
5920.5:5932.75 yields 0.98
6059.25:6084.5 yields -2.20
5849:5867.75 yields 0.68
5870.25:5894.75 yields 2.00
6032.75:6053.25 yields -1.18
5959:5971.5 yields 0.22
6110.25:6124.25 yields -1.10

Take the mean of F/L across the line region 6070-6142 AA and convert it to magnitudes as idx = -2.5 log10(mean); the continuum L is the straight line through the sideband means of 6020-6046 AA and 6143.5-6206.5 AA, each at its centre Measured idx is -0.04 mag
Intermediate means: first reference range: 27.5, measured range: 28.4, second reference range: 26.9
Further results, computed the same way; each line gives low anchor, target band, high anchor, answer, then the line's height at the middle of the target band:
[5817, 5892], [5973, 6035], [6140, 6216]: -0.010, 26.8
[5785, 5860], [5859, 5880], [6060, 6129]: 0.041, 27.9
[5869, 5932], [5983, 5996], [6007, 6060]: 0.013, 27.4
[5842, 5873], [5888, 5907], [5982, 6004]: 0.089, 27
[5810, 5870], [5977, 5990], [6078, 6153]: 0.035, 27.9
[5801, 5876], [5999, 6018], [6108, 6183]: 0.029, 27.6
